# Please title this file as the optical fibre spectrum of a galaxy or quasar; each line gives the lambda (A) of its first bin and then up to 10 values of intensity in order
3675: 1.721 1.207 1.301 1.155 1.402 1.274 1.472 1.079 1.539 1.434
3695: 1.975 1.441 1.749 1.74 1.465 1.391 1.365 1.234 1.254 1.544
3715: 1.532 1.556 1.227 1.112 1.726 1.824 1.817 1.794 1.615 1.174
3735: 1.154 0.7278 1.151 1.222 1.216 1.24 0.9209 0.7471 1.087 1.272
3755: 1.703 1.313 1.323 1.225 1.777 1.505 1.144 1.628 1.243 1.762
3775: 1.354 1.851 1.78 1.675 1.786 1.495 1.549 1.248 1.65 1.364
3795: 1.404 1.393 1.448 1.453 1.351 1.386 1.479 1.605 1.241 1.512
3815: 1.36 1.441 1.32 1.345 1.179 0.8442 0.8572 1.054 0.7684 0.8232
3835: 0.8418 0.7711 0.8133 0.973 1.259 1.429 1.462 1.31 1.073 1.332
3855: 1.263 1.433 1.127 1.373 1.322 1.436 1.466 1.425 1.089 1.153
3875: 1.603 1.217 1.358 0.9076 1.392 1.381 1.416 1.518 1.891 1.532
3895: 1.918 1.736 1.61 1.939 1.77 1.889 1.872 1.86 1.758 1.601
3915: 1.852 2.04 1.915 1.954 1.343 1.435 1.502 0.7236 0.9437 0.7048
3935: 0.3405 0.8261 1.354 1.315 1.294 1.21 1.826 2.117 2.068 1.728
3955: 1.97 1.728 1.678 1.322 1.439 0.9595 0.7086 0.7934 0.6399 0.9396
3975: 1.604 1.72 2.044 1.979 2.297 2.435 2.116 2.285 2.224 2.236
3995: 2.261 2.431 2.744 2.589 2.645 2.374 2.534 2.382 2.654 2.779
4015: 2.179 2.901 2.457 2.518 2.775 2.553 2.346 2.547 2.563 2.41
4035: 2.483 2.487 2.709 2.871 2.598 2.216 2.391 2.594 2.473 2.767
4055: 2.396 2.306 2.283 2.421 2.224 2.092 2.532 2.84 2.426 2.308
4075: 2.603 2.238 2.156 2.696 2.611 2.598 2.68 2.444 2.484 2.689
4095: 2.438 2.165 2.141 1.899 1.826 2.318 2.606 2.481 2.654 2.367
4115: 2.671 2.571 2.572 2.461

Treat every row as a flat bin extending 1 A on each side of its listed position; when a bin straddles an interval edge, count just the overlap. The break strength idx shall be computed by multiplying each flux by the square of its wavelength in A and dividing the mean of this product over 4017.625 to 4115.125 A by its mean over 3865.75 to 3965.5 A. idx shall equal 1.8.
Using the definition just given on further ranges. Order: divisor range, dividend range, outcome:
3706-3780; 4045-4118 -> 2.09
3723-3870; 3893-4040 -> 1.56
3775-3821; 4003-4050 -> 1.92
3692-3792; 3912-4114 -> 1.69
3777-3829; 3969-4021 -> 1.73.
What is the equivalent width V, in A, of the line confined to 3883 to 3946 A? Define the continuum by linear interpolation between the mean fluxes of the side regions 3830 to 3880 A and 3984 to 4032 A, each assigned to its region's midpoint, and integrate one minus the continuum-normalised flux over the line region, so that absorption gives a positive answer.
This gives 6.4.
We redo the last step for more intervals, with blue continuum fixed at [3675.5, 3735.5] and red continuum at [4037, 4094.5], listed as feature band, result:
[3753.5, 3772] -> 2.2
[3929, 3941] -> 7.1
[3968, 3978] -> 4.9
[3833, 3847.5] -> 6.3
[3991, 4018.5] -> -2.3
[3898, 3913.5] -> 1.8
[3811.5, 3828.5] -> 5.3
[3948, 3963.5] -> 2.9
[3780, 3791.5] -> 0.8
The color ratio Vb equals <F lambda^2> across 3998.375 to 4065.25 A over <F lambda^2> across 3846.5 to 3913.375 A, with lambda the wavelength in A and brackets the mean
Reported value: 1.83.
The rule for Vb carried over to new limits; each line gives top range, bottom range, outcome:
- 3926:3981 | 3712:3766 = 1.10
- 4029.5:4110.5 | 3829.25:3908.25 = 1.99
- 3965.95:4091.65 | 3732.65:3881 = 2.01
